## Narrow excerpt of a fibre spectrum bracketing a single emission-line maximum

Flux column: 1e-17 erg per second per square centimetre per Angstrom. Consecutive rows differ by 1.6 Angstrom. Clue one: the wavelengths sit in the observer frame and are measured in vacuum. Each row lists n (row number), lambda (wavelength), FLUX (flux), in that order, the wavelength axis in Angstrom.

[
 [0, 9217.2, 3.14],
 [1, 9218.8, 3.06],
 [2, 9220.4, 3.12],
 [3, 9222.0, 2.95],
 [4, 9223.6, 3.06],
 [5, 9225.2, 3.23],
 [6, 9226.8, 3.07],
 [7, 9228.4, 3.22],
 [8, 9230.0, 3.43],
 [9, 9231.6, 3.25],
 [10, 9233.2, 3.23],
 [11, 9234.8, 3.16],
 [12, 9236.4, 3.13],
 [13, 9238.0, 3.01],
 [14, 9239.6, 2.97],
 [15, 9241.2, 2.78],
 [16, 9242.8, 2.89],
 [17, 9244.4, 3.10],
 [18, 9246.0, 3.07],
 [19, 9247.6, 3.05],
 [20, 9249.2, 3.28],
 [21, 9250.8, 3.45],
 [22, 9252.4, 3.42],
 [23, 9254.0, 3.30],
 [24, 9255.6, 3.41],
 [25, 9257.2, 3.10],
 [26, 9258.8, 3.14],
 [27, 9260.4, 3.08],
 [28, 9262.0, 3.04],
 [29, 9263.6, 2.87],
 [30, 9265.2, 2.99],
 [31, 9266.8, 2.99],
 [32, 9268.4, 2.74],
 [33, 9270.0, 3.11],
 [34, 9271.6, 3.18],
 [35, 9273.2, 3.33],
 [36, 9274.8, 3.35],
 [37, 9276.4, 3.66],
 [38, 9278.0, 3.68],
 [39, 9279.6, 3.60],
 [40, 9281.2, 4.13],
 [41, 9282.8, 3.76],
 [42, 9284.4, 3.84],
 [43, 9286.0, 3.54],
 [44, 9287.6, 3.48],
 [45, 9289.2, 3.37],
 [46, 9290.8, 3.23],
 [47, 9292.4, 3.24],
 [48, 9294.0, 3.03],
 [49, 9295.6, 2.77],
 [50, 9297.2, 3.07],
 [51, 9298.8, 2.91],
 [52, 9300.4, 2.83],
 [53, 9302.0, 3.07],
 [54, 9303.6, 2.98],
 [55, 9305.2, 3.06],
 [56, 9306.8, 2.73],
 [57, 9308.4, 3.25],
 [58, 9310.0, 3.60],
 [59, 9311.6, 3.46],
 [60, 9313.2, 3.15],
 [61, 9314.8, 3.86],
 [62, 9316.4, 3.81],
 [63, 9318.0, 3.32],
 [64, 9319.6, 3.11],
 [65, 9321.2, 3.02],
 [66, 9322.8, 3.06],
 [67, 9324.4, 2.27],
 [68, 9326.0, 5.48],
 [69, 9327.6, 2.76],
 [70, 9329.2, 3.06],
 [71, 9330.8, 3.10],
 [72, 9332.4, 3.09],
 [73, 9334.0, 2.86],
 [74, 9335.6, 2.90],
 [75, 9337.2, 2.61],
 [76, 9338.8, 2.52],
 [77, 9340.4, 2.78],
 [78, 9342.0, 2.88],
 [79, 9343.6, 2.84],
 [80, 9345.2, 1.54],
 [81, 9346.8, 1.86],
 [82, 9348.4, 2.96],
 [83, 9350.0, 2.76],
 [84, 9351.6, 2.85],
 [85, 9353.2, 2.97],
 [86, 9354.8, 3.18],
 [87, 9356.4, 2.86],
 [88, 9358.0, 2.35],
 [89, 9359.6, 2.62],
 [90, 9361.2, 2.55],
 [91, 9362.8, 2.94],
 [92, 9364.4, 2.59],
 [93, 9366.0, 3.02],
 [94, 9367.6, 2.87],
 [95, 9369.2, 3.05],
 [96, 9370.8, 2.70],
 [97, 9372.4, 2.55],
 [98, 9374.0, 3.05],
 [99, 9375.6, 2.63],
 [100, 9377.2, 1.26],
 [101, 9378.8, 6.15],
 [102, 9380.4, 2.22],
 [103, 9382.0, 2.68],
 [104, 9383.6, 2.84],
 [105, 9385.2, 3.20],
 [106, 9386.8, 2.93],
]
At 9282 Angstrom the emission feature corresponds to [N II] 6583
